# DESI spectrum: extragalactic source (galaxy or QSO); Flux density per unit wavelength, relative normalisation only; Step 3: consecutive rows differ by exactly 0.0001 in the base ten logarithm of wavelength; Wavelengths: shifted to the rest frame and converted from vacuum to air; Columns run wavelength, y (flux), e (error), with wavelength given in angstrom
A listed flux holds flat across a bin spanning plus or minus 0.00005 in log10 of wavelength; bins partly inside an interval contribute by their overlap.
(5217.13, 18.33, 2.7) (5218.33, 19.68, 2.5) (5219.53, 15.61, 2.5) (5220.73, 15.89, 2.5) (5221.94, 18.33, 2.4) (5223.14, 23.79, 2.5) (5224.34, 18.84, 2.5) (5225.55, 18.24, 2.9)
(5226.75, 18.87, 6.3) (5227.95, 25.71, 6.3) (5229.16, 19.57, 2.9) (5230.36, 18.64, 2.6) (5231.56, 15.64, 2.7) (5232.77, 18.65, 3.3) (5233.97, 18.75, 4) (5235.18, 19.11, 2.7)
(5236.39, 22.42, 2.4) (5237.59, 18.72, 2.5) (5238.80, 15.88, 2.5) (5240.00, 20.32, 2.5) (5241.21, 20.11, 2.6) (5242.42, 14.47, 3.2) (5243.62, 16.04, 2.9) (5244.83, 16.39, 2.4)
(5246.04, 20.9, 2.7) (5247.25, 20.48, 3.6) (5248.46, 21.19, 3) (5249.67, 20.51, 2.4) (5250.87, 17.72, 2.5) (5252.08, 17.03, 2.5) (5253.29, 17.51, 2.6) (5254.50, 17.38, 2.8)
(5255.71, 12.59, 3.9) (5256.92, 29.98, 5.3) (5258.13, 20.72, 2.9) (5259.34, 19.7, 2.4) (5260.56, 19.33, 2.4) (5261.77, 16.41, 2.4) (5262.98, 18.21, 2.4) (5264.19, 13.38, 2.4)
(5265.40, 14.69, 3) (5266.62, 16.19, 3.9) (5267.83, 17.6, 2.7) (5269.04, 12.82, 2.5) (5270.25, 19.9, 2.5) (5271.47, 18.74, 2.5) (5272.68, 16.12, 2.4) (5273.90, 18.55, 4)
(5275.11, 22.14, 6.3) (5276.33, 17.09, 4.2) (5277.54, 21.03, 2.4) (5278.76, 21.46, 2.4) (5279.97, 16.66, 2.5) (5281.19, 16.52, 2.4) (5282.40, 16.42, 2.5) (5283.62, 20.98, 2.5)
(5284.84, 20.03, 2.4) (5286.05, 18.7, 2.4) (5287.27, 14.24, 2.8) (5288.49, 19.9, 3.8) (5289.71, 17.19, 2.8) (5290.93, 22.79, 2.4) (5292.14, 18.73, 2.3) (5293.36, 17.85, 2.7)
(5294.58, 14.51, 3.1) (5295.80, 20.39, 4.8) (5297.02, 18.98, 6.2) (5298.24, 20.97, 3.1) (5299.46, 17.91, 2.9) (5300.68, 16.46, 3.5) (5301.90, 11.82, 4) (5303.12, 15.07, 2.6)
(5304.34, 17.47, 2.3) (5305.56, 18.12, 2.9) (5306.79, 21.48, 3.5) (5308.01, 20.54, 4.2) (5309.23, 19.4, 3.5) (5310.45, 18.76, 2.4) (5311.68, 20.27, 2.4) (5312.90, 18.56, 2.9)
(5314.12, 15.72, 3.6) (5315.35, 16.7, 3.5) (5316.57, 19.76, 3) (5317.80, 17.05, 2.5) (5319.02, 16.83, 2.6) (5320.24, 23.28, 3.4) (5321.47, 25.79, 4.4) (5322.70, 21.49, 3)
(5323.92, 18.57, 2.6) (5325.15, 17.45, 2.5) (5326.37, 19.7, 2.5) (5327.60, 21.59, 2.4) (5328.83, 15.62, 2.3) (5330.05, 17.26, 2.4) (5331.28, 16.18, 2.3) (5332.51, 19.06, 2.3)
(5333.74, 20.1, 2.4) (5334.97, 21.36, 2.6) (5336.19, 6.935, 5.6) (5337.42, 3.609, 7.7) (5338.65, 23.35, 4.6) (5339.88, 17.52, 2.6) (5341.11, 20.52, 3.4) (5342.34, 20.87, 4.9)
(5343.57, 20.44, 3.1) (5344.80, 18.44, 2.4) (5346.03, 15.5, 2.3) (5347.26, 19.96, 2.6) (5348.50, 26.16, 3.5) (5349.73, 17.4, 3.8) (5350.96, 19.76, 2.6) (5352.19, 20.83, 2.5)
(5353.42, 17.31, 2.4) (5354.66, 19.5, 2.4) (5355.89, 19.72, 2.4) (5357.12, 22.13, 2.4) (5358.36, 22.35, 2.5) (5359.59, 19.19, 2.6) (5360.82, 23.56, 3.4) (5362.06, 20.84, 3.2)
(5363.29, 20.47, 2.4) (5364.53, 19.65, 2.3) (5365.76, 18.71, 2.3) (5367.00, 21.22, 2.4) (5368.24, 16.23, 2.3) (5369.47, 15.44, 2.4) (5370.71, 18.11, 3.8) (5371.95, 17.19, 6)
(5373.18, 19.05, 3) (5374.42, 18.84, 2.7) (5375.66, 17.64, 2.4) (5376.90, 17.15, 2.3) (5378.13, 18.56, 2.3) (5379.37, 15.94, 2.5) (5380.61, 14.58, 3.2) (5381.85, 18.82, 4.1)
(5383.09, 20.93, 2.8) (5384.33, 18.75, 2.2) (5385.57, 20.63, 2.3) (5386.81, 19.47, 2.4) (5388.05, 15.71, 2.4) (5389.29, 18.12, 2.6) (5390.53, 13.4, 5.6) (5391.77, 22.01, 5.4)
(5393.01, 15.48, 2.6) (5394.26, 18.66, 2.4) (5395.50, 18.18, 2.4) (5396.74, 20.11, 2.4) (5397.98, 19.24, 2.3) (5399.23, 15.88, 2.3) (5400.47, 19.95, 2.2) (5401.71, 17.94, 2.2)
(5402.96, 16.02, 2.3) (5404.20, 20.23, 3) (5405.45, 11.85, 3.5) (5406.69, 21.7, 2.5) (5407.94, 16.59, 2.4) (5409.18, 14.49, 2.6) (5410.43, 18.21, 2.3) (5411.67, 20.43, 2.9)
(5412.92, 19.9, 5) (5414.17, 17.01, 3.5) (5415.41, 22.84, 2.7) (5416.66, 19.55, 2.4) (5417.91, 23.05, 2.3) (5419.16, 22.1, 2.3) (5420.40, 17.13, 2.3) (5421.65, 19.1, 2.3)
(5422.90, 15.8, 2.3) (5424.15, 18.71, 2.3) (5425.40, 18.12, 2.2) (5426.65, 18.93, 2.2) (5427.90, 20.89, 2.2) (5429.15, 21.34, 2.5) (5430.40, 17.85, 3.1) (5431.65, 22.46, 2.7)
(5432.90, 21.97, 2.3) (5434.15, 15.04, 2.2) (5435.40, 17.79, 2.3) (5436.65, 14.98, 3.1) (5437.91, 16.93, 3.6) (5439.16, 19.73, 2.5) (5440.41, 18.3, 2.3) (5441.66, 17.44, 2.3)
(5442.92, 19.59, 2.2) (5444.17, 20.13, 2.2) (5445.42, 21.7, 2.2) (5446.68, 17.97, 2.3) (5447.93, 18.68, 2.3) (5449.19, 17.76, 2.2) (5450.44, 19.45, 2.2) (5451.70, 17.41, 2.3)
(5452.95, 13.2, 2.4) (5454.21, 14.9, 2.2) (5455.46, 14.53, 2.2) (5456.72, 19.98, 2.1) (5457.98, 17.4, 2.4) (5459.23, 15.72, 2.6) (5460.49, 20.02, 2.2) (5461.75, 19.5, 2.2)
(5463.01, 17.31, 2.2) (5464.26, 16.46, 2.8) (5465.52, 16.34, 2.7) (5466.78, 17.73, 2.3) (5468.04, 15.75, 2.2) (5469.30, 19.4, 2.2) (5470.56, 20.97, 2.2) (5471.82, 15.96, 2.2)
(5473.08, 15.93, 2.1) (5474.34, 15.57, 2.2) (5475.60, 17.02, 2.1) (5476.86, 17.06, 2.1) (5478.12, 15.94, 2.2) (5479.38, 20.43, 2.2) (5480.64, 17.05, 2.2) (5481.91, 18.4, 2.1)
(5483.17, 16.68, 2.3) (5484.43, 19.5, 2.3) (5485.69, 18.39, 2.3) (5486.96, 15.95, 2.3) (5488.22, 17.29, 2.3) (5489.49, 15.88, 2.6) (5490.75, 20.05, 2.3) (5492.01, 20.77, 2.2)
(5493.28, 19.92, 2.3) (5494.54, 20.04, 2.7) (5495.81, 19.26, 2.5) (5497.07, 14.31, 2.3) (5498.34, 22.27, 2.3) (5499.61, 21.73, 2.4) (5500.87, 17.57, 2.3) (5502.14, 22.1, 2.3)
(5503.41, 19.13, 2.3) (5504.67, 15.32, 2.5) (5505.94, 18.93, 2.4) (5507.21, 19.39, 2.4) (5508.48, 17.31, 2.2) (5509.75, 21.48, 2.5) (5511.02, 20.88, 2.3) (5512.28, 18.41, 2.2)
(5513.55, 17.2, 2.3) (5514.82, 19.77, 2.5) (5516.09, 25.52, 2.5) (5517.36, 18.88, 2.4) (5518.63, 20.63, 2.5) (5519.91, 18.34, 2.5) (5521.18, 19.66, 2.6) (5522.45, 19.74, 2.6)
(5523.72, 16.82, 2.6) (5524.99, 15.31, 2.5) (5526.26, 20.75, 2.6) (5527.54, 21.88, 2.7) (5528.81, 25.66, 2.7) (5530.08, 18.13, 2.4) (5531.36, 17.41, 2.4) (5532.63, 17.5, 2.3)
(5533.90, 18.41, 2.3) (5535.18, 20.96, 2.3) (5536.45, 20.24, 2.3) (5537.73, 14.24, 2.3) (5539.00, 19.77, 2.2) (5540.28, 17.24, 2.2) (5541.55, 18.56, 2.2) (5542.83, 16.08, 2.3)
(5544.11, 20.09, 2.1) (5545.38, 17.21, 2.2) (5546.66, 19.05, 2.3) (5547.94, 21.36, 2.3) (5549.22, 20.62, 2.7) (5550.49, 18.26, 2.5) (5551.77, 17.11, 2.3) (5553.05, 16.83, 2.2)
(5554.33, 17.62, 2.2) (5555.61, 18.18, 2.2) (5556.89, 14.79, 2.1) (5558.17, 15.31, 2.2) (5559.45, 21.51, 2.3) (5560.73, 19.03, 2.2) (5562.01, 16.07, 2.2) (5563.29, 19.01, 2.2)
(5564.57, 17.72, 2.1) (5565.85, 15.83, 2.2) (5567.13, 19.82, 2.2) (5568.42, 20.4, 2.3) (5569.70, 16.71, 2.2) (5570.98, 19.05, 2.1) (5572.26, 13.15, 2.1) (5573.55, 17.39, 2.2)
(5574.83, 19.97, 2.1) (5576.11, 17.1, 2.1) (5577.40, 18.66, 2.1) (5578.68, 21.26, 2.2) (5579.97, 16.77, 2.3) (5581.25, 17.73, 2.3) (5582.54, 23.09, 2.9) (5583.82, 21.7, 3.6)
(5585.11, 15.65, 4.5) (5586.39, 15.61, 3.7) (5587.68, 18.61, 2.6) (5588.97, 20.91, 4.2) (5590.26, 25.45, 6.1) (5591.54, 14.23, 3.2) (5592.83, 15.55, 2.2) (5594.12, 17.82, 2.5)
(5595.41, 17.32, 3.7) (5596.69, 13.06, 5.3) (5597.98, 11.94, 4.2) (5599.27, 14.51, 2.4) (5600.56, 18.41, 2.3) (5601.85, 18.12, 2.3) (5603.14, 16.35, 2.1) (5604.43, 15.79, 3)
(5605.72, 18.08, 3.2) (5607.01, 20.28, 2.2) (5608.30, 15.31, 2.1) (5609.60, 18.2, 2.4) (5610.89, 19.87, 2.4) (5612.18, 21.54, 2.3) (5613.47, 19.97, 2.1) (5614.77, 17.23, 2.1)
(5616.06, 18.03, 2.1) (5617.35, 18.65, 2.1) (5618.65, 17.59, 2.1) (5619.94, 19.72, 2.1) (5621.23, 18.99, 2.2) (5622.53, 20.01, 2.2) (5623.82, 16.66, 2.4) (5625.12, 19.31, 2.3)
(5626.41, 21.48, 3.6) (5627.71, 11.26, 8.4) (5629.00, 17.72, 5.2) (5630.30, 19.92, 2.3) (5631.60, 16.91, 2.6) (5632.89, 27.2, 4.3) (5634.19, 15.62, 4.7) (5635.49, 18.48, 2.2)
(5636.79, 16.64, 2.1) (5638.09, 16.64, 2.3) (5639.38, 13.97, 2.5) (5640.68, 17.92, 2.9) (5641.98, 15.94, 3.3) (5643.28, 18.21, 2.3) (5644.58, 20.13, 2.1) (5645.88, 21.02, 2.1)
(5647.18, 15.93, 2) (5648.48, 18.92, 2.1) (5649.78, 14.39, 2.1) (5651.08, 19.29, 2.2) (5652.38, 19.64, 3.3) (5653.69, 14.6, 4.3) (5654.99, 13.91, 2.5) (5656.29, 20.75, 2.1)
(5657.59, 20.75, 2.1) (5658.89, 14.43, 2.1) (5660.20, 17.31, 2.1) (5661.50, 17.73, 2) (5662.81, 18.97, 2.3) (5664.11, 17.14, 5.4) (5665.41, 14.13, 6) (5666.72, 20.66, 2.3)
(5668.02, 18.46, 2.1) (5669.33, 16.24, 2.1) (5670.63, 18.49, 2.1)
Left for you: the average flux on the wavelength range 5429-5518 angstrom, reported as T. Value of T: 18.3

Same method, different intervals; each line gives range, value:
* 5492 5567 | 18.9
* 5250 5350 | 18.3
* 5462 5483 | 17.4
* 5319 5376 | 19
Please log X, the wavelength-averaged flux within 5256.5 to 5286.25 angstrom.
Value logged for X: 18.5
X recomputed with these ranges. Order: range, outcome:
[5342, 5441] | 18.8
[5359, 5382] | 18.5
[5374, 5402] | 18.1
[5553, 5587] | 18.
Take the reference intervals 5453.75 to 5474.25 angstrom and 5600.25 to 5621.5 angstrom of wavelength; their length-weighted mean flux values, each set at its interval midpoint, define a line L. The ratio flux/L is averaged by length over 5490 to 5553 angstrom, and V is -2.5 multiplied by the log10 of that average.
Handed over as -0.085 mag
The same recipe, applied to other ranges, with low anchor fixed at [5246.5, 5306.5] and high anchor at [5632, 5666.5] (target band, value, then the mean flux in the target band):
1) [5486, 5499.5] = -0.046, 18.7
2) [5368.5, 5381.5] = 0.049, 17.3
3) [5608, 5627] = -0.068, 18.9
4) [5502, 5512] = -0.074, 19.2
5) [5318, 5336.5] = -0.046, 18.9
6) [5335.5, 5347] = 0.100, 16.5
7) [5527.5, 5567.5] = -0.035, 18.4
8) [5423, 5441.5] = -0.040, 18.7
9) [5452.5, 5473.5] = 0.048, 17.2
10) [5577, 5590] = -0.082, 19.2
